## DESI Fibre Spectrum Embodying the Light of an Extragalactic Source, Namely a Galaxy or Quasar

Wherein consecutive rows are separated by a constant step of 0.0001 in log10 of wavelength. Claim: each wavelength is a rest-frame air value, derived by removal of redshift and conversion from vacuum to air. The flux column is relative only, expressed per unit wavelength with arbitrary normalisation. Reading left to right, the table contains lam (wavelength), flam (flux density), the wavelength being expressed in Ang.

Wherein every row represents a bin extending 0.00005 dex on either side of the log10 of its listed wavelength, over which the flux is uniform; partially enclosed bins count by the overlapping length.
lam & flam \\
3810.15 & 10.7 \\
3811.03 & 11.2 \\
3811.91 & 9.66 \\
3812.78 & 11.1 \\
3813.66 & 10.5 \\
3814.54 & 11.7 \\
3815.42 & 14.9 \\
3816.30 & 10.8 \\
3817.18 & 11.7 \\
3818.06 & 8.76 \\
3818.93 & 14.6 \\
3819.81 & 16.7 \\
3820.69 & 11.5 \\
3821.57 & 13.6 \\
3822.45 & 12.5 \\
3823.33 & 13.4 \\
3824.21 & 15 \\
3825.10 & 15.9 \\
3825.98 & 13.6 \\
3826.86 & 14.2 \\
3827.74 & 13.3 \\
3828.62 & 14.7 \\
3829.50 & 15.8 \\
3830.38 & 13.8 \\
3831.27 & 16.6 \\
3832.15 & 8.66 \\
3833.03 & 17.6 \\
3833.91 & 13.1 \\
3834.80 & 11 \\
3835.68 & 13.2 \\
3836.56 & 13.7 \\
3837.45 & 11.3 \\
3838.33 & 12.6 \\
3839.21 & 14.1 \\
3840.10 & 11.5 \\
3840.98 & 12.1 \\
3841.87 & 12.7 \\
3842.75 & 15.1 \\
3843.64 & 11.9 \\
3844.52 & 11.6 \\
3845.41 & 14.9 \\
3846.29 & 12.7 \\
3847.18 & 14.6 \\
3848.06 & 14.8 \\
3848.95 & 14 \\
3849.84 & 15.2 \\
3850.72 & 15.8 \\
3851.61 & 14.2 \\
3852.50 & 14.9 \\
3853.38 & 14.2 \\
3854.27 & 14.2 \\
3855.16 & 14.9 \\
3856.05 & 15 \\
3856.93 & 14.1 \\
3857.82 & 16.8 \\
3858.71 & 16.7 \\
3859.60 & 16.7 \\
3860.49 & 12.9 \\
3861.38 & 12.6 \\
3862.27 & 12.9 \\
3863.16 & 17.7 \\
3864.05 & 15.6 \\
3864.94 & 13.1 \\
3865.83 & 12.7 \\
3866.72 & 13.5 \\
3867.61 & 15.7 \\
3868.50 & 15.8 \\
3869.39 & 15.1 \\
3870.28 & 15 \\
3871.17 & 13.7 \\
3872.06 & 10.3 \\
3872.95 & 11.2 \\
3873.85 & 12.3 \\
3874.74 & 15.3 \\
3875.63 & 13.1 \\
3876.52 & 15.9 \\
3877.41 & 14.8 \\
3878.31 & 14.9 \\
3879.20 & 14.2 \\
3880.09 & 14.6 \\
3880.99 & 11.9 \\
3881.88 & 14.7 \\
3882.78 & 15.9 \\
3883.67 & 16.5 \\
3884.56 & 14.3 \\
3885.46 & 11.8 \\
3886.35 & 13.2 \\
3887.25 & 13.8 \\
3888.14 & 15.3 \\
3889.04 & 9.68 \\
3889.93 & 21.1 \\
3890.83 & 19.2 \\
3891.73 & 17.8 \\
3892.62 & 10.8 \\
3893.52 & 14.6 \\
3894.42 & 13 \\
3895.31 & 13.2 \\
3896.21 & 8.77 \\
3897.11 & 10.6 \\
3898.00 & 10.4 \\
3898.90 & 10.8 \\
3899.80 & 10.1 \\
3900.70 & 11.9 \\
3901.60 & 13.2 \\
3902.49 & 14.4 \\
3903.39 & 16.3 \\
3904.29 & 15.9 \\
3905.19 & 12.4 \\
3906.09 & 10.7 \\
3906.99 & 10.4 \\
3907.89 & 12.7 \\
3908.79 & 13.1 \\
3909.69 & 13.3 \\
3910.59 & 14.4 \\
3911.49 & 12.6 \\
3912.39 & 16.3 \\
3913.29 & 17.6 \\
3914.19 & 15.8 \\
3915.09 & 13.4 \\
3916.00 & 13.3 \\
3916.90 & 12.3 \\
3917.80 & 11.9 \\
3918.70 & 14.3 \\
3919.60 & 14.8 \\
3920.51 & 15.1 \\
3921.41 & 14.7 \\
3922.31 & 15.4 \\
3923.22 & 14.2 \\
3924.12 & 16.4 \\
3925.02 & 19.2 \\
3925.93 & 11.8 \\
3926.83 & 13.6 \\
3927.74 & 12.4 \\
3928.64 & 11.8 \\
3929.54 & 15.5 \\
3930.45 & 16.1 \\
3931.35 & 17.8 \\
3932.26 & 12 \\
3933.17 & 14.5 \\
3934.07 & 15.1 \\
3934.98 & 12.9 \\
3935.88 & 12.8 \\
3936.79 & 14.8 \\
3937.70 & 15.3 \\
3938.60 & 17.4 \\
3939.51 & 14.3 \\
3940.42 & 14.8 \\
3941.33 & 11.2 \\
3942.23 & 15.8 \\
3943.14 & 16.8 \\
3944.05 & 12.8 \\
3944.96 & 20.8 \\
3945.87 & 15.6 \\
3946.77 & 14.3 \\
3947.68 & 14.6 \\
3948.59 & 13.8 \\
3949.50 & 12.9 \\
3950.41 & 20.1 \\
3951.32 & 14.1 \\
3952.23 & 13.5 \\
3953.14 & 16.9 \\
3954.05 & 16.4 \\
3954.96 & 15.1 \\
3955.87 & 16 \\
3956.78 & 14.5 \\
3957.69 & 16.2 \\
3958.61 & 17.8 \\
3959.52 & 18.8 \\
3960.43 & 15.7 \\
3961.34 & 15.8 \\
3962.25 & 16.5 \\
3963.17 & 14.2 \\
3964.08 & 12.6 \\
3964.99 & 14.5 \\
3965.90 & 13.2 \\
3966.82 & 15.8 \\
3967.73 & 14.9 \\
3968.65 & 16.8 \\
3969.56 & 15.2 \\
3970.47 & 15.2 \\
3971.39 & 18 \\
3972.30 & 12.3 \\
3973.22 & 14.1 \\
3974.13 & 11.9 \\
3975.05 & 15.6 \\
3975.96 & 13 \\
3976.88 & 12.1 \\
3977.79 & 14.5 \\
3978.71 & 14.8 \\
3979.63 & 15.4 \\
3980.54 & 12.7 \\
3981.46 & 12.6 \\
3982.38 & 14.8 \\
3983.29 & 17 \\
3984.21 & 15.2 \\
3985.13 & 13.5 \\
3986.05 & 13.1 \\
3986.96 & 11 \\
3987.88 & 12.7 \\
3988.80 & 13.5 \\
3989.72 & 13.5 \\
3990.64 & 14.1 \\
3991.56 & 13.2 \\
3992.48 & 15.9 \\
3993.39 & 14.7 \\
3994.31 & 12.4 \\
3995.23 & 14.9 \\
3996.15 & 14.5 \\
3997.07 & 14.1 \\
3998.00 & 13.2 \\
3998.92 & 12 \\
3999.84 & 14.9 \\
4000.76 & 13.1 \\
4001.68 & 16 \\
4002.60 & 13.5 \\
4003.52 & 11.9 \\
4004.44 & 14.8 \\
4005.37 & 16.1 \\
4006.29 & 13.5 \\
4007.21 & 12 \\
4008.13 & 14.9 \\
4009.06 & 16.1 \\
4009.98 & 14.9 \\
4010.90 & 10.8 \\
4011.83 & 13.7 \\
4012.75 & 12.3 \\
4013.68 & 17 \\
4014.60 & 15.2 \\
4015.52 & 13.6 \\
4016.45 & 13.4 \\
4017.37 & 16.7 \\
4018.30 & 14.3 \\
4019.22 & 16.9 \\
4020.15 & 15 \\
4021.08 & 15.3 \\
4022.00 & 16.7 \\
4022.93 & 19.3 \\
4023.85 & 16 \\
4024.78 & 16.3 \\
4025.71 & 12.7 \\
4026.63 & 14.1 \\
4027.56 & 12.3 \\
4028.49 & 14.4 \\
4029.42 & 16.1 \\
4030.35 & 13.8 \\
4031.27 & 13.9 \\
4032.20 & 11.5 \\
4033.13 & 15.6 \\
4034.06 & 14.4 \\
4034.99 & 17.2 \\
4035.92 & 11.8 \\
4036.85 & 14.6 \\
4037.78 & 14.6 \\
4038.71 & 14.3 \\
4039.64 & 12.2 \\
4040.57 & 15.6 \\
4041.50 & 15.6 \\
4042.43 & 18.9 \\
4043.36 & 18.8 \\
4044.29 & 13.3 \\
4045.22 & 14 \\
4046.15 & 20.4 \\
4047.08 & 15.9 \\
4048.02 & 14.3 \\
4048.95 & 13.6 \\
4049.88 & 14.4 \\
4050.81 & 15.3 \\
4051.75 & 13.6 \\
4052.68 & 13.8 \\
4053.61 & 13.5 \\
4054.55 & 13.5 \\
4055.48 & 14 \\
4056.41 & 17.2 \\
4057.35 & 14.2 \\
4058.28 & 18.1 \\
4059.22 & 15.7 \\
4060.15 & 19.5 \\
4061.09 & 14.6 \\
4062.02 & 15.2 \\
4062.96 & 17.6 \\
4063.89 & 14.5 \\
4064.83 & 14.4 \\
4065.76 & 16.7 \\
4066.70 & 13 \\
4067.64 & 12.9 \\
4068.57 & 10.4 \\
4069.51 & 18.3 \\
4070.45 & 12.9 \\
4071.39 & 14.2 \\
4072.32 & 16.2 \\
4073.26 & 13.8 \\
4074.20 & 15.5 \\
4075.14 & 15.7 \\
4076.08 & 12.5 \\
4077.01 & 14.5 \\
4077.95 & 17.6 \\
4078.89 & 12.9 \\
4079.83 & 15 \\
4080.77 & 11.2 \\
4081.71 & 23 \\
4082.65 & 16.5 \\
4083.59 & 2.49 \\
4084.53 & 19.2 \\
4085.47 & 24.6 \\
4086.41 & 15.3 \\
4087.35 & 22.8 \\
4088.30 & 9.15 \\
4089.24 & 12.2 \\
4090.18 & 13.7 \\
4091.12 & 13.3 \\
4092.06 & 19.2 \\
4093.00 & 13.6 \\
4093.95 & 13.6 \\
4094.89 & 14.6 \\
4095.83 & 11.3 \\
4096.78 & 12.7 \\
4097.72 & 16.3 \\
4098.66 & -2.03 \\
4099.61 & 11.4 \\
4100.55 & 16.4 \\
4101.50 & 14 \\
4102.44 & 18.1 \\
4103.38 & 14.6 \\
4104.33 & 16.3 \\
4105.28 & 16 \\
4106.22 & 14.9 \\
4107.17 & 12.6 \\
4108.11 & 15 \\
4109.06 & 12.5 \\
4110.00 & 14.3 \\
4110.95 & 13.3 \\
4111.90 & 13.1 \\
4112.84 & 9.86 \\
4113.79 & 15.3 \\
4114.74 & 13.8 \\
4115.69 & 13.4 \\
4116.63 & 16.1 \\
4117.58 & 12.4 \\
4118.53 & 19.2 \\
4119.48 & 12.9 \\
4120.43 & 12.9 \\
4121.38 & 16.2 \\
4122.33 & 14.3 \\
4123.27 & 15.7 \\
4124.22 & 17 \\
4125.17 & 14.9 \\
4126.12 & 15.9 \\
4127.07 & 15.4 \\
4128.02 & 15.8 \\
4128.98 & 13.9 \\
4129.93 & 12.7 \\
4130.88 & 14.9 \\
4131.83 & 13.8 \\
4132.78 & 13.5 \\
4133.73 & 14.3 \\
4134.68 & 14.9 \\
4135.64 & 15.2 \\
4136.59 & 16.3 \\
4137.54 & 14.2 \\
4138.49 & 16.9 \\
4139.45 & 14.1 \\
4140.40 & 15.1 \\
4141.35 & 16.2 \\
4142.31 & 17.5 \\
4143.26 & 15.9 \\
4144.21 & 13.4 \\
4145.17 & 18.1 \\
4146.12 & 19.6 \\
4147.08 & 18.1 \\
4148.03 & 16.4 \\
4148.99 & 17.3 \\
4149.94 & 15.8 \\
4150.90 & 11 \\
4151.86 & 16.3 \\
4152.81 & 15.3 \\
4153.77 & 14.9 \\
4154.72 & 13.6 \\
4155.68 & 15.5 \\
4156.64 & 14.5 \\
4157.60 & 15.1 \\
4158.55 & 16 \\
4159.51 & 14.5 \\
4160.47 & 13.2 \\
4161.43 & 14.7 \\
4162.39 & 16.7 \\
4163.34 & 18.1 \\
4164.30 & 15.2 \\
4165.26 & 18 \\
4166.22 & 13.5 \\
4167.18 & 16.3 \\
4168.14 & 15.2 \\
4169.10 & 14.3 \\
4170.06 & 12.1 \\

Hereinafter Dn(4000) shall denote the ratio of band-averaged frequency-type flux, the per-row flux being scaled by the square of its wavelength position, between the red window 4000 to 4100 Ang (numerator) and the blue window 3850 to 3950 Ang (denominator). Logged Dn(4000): 1.1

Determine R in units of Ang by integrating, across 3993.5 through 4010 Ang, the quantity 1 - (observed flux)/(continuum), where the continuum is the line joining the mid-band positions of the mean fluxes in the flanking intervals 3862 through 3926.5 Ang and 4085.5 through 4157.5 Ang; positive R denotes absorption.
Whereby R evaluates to 0.3 Ang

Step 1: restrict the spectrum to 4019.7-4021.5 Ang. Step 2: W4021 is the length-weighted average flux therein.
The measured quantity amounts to 15.1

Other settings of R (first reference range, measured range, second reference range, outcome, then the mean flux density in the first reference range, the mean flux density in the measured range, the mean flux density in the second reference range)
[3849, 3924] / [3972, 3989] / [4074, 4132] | 0.6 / 14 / 13.7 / 14.4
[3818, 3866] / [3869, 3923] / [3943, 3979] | 2.9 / 14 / 13.7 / 15.2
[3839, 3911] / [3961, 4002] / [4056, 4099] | 0.4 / 13.8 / 14.2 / 14.7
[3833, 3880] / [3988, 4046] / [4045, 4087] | 1.4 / 14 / 14.5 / 15.2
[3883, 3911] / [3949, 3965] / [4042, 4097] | -2.0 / 13.4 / 15.7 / 15.1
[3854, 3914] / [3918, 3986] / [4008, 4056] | -2.5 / 13.9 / 14.9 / 14.8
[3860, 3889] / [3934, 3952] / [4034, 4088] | -0.6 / 14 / 15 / 15.3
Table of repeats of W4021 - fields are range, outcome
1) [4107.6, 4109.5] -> 13.8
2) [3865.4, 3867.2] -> 13.2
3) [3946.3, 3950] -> 14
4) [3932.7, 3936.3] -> 13.8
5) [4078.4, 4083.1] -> 15.7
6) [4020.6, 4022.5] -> 16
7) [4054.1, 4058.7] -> 15.4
